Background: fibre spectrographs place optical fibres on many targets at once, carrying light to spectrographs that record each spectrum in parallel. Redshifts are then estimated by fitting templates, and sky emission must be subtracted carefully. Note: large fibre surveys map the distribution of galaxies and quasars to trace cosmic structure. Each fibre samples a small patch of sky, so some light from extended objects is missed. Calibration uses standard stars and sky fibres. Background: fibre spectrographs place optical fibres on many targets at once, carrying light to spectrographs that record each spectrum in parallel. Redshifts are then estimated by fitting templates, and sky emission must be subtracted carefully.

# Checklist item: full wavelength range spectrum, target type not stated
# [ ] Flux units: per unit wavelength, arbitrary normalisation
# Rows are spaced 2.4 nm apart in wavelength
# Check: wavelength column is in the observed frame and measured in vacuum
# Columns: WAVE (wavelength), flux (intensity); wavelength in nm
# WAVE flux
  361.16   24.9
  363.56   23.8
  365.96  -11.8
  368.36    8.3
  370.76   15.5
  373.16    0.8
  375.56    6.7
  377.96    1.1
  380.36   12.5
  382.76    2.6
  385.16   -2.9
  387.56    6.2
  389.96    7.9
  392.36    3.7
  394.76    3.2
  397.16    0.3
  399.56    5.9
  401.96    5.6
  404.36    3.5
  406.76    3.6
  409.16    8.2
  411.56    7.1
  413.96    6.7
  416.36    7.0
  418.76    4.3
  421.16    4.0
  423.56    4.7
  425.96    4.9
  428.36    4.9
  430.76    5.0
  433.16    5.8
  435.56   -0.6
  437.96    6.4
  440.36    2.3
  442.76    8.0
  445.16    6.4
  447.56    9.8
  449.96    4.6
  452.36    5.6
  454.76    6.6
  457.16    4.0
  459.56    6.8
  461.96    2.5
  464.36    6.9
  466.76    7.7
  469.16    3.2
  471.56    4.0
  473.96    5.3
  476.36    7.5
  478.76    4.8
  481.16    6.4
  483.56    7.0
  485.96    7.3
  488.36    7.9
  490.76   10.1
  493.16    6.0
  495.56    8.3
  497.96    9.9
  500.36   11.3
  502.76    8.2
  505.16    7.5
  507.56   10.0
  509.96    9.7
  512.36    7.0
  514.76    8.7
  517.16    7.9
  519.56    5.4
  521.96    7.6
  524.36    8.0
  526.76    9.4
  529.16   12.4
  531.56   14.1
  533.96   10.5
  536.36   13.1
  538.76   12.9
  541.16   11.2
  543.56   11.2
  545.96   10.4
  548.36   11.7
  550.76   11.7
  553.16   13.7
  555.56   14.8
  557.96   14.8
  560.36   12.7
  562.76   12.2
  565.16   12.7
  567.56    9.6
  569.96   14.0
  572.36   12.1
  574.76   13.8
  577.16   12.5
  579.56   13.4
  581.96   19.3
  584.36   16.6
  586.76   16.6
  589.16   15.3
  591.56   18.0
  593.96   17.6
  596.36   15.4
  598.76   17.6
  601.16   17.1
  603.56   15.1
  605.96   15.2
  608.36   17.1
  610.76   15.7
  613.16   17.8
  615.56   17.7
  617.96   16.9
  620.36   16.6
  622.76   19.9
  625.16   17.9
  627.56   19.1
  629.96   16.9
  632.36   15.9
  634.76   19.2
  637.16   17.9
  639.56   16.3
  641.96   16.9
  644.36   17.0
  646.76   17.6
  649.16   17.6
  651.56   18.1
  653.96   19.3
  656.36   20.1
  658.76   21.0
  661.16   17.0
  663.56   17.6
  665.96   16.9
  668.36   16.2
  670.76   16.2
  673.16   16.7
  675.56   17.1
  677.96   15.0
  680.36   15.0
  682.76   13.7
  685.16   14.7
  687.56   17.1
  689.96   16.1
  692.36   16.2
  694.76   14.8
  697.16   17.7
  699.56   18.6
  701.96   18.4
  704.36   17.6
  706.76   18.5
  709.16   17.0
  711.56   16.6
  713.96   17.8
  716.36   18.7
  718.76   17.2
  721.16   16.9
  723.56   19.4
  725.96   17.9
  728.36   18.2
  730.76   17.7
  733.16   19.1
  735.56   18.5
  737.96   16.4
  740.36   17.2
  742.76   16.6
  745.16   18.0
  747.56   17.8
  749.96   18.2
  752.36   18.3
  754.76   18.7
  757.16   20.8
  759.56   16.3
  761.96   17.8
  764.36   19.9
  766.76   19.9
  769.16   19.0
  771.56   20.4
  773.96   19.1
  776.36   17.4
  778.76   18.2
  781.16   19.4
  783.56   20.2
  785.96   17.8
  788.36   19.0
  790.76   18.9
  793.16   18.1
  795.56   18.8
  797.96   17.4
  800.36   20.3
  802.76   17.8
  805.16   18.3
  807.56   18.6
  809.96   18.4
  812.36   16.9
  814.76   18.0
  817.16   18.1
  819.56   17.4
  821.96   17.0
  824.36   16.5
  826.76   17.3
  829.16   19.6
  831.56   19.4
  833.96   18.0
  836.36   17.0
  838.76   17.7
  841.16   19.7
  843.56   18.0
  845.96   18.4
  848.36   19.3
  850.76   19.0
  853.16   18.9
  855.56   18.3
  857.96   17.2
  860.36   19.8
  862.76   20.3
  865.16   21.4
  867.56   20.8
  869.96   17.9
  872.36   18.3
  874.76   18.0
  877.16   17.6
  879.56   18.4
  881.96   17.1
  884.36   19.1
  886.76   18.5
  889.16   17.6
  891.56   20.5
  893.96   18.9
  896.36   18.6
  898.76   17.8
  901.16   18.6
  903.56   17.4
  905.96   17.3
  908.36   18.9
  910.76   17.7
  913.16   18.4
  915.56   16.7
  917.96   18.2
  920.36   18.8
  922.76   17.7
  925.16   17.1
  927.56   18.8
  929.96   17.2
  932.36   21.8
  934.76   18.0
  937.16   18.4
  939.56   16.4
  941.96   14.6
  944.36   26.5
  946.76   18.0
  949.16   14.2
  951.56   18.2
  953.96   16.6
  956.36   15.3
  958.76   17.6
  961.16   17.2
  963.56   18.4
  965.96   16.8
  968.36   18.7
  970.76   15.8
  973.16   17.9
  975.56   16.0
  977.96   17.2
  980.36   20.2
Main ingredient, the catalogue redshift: 0.318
